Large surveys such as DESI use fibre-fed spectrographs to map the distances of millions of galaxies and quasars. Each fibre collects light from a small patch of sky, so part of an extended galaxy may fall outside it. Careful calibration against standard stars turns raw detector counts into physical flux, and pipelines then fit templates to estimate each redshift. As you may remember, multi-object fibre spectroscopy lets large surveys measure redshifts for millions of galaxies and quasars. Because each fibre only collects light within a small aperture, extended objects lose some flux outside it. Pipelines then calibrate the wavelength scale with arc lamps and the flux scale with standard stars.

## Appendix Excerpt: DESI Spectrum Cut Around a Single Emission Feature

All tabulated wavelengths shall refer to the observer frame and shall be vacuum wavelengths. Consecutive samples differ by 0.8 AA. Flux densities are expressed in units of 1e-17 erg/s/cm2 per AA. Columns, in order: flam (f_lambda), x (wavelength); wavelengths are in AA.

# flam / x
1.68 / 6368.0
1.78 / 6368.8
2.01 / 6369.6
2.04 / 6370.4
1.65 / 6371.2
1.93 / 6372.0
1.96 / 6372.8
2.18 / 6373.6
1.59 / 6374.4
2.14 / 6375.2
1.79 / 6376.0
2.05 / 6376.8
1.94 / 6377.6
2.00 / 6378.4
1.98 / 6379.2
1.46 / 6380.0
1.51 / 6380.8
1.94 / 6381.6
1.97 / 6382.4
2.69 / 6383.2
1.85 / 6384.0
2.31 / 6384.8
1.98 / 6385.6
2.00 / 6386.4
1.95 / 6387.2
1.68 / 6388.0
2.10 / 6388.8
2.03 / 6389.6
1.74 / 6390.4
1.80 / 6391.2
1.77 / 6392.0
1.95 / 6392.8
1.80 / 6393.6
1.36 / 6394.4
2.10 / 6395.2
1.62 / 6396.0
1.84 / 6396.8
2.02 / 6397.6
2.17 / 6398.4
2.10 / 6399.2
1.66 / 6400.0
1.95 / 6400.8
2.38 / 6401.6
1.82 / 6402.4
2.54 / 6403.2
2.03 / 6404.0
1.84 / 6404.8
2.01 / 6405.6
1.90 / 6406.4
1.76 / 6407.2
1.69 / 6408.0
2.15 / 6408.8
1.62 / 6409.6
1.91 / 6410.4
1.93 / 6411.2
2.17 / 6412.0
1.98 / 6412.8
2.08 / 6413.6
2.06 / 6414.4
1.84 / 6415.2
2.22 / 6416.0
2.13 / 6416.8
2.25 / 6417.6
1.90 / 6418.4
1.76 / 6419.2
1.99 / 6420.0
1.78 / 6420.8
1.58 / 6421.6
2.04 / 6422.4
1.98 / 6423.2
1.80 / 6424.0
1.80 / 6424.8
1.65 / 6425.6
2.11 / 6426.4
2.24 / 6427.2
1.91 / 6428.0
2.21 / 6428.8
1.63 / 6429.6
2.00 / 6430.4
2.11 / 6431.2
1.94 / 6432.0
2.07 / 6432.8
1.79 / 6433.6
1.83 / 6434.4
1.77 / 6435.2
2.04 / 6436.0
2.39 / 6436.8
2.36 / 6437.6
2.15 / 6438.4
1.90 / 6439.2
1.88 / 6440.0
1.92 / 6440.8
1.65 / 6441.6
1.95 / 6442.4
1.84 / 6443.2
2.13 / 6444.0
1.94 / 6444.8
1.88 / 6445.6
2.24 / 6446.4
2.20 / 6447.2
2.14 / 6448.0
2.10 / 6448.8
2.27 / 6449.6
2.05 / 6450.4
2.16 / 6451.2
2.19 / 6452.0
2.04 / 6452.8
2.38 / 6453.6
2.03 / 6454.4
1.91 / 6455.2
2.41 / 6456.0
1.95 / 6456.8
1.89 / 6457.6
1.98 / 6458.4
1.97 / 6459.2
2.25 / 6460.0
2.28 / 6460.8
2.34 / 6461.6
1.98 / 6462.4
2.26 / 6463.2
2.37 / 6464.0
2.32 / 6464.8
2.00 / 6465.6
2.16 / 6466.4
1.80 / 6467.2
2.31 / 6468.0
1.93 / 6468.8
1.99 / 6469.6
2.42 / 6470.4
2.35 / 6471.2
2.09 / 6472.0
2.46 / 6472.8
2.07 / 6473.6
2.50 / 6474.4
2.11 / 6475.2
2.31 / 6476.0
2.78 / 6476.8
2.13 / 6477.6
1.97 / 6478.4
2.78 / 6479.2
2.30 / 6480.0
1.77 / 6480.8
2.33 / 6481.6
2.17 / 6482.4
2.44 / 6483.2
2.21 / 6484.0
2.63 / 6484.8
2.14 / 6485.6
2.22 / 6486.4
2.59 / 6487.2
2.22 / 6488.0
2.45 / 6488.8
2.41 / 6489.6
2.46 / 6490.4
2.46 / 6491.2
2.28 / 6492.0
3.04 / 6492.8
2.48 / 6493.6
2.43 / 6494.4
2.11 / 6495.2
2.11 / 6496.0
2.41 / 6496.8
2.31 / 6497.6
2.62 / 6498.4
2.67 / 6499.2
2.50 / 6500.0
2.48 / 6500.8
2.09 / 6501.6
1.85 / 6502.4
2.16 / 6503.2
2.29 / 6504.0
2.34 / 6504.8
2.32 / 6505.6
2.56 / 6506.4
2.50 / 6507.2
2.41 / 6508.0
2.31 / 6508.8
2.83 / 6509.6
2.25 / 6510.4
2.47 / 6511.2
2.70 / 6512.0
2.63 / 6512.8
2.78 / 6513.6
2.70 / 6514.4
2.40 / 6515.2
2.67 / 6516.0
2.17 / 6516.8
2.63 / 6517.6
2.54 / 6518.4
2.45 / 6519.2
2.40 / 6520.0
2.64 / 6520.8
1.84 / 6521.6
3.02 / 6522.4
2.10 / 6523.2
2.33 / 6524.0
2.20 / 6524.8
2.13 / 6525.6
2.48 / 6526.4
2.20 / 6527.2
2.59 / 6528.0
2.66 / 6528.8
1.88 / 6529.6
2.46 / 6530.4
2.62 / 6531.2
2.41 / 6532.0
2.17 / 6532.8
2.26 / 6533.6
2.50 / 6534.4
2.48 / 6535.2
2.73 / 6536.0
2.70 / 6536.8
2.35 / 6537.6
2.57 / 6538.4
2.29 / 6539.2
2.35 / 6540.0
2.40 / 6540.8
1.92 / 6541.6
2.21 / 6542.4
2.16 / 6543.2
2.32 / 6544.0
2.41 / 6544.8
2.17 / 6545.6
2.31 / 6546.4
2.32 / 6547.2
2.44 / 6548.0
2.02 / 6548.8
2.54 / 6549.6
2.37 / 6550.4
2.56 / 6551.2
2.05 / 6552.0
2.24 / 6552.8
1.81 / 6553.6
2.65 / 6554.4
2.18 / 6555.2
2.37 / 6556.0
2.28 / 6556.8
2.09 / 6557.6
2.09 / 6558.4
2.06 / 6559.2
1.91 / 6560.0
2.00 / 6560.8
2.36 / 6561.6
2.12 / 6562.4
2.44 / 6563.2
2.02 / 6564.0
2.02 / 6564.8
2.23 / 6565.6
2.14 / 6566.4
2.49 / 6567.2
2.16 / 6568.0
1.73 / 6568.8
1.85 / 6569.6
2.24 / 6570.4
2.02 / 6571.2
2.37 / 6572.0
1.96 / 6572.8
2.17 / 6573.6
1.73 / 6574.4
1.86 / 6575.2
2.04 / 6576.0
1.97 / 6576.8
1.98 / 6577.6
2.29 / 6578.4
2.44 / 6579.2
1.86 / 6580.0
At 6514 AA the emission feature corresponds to Mg II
